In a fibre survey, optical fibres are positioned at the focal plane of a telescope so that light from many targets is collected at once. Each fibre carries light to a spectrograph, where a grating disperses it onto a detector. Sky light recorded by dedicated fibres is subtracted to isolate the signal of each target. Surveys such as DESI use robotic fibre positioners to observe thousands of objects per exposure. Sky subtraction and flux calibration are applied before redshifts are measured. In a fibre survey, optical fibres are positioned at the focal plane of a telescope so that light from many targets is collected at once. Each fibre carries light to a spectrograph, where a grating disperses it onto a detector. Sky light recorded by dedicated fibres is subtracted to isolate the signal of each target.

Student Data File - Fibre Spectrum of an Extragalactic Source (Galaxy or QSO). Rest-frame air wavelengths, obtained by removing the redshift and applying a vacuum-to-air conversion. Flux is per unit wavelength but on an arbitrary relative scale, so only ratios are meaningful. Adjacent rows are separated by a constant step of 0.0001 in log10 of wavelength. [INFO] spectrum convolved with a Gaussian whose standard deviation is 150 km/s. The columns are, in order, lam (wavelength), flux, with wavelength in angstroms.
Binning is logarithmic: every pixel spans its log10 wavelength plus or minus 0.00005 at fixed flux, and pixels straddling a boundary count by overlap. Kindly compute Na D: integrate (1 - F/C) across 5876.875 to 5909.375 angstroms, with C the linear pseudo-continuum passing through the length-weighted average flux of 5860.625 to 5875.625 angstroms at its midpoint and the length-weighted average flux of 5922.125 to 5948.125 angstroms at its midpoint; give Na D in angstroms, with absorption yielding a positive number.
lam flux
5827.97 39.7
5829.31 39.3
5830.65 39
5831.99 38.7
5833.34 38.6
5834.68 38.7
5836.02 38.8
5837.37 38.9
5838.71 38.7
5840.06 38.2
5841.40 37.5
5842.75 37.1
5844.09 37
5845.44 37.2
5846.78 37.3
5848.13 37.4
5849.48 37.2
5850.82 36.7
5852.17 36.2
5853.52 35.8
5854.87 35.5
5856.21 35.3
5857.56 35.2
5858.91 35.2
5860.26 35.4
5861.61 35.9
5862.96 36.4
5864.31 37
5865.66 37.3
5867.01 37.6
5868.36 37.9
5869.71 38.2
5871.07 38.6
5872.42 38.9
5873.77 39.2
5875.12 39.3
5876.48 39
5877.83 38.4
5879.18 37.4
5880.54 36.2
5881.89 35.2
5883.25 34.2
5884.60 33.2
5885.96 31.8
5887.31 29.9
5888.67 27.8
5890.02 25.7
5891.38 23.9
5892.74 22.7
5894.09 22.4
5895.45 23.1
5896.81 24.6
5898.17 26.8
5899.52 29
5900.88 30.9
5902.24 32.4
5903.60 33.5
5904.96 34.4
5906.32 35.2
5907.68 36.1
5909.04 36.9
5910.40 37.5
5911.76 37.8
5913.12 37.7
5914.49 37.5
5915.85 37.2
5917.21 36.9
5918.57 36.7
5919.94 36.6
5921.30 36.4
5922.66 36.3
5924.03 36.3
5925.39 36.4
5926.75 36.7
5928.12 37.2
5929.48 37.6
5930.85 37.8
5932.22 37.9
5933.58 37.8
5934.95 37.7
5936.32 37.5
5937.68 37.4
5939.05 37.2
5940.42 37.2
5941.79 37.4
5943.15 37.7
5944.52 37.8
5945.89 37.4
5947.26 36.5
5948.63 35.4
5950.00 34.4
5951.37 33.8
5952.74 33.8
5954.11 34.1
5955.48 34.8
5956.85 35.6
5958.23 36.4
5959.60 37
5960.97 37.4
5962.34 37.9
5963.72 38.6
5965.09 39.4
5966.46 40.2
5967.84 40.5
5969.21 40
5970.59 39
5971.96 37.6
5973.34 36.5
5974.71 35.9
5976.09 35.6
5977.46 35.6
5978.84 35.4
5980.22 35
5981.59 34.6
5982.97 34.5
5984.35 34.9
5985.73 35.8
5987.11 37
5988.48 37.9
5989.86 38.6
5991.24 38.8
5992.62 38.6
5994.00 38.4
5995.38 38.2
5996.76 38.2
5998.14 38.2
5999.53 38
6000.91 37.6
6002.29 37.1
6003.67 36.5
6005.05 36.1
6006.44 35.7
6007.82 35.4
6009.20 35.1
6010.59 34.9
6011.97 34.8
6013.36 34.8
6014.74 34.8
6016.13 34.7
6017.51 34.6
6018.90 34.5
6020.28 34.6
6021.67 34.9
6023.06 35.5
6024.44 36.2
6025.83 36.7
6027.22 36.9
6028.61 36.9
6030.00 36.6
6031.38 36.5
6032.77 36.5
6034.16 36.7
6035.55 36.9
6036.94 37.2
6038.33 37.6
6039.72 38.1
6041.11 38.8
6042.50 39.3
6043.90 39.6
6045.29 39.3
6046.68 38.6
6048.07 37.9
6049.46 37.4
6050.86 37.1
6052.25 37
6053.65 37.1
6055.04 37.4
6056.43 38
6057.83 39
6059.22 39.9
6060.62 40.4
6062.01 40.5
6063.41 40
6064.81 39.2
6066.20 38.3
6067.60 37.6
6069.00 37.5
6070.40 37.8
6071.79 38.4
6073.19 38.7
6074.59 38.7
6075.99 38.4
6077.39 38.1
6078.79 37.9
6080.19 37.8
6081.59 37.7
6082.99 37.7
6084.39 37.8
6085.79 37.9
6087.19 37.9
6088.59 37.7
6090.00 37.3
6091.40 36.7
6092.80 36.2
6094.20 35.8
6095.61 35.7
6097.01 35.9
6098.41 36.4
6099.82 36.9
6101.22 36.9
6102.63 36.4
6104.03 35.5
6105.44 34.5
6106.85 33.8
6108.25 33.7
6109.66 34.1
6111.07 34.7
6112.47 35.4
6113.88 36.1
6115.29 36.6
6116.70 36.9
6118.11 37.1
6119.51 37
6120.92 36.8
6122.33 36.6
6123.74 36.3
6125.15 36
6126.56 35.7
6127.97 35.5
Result 5.8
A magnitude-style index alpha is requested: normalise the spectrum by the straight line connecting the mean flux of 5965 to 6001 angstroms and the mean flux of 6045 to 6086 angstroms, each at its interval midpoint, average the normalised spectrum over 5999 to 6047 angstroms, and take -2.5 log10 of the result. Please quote 0.039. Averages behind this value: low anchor 37.4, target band 36.5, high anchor 38.3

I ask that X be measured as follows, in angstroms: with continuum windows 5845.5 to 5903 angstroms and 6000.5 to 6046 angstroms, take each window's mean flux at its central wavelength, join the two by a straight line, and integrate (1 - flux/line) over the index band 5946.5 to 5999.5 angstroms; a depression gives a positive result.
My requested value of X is -2.0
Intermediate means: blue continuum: 33.8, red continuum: 36.4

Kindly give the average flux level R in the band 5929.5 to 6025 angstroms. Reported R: 36.6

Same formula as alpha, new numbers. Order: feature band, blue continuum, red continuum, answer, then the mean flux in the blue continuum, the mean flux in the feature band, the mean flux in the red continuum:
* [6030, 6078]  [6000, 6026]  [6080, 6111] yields -0.067 mag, 35.5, 38.2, 36.3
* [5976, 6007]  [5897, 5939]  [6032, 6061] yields 0.007 mag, 35.8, 36.8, 38.1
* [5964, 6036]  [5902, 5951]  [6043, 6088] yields 0.027 mag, 36.7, 36.6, 38.3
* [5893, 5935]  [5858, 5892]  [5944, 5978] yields 0.048 mag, 35.2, 34.4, 36.9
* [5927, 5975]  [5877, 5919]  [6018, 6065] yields -0.087 mag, 32.4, 37.2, 37.6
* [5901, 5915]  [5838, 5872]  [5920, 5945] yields 0.044 mag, 36.9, 35.7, 37.2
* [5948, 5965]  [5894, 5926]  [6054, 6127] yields -0.036 mag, 33.9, 35.9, 37.1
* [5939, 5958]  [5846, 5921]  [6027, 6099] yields -0.008 mag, 34.4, 35.9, 37.8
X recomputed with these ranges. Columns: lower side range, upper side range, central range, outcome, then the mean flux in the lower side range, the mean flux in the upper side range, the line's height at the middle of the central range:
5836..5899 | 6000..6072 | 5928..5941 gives -0.7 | 34.6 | 37.1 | 35.6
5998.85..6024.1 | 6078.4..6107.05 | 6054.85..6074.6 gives -1.3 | 35.6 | 36.7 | 36.3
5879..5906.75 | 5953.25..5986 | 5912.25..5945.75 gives -4.2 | 29.8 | 36.8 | 33.1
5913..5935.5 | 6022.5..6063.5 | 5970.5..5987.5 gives 0.7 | 37.1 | 37.8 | 37.4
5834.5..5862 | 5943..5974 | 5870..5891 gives 1.2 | 36.9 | 37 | 36.9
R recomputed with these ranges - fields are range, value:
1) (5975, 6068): 37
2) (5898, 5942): 36.1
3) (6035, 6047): 38.4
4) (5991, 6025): 36.2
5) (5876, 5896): 30.7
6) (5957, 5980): 37.6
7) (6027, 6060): 37.8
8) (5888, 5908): 28.4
